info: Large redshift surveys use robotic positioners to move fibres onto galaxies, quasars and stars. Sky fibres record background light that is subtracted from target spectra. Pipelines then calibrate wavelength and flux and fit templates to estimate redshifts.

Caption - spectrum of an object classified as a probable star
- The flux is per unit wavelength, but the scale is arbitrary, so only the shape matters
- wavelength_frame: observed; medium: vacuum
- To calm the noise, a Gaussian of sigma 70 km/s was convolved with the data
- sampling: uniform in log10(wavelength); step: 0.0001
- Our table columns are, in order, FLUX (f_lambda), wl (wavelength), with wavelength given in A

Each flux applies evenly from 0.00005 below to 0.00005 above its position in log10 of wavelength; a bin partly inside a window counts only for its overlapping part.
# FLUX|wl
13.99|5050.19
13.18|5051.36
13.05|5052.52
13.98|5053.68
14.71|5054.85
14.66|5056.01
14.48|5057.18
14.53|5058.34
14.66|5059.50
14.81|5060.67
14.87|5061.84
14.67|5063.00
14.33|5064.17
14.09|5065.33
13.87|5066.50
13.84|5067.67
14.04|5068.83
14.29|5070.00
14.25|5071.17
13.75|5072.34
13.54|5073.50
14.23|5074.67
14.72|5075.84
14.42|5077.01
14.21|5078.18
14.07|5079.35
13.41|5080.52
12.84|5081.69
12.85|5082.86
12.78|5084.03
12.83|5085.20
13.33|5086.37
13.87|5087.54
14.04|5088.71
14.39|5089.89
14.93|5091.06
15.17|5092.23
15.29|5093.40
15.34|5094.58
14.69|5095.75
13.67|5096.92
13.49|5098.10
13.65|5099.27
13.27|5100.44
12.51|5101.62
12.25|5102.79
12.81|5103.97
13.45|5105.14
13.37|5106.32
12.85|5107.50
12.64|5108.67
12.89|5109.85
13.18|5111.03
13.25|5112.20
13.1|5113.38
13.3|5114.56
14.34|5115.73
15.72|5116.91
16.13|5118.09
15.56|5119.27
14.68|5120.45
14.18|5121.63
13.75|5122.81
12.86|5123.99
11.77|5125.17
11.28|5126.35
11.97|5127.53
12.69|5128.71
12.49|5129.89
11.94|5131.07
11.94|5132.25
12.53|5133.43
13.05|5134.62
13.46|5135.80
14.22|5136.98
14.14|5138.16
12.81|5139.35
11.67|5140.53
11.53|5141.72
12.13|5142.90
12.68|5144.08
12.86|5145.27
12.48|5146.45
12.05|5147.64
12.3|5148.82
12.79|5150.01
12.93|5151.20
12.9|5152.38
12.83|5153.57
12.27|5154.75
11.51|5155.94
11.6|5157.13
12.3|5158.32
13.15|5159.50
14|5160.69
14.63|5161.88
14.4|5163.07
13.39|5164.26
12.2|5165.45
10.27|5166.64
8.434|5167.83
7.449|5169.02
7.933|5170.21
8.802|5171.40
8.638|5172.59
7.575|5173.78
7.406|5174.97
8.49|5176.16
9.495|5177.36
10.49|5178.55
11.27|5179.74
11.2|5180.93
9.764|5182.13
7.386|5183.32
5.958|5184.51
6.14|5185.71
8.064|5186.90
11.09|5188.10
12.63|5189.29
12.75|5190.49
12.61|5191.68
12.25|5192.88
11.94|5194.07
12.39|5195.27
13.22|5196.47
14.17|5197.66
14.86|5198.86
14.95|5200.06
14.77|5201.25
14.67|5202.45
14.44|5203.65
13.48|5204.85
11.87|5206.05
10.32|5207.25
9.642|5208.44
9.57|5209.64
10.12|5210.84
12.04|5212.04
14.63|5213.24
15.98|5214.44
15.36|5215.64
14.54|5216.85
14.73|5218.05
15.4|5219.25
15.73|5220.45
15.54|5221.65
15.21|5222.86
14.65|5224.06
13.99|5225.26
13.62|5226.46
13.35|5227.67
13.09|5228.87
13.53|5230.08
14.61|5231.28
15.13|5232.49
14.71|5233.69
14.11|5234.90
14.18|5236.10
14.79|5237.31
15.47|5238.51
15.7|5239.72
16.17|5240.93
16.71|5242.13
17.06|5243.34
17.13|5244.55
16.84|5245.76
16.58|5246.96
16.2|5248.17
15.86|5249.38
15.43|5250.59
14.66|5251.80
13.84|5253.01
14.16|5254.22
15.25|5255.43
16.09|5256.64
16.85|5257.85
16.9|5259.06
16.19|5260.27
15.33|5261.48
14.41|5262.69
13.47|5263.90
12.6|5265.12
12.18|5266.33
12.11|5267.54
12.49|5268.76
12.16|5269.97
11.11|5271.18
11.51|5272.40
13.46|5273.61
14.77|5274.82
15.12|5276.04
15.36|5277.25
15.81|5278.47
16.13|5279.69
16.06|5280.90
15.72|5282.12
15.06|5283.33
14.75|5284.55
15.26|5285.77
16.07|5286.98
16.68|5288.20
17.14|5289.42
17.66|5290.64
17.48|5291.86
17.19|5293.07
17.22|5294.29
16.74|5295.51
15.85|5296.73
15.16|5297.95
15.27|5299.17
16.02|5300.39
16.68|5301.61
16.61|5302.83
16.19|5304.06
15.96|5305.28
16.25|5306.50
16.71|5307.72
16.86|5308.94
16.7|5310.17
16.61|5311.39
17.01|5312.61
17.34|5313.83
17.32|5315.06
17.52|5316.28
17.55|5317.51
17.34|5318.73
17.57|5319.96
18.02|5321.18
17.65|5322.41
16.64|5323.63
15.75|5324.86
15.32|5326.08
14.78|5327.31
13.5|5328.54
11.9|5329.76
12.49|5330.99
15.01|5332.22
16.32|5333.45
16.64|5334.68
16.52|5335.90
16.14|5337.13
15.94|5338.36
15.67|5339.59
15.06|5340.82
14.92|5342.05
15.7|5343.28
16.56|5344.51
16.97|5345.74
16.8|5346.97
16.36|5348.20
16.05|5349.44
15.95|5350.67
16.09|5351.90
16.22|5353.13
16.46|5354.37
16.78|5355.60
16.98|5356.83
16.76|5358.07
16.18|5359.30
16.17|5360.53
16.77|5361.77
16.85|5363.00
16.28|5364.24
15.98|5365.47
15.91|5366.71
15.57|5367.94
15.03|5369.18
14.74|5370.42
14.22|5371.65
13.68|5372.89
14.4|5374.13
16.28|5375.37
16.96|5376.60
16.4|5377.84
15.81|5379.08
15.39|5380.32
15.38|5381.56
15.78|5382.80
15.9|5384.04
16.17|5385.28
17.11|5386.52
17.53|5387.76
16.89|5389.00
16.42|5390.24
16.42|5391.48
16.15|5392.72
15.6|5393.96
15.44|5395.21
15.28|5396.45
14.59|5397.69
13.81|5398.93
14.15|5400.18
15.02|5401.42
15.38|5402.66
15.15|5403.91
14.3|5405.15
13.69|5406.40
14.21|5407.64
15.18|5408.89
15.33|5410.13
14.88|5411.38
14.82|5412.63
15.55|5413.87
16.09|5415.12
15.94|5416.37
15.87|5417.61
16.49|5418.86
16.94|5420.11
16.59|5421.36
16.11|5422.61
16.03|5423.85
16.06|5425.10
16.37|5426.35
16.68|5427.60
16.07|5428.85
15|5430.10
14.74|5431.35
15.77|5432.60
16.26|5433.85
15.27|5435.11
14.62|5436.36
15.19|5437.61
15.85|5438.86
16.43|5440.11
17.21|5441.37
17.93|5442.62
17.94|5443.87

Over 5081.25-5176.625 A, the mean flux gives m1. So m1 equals 12.7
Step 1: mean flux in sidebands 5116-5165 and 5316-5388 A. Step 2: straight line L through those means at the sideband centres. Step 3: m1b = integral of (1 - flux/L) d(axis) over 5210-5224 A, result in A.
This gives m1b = -0.3 A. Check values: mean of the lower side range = 13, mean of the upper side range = 16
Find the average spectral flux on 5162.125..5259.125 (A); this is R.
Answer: 13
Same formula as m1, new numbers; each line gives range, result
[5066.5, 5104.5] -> 13.8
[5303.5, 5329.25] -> 16.6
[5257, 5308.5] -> 15.3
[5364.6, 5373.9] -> 15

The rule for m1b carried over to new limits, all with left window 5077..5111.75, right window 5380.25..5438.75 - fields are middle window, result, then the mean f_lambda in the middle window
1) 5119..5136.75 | 1.15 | 12.9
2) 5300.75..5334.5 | -2.66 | 16.2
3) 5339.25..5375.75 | -1.51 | 15.9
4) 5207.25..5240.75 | 0.97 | 14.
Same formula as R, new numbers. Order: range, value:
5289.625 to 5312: 16.5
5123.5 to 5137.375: 12.5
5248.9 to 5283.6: 14.5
